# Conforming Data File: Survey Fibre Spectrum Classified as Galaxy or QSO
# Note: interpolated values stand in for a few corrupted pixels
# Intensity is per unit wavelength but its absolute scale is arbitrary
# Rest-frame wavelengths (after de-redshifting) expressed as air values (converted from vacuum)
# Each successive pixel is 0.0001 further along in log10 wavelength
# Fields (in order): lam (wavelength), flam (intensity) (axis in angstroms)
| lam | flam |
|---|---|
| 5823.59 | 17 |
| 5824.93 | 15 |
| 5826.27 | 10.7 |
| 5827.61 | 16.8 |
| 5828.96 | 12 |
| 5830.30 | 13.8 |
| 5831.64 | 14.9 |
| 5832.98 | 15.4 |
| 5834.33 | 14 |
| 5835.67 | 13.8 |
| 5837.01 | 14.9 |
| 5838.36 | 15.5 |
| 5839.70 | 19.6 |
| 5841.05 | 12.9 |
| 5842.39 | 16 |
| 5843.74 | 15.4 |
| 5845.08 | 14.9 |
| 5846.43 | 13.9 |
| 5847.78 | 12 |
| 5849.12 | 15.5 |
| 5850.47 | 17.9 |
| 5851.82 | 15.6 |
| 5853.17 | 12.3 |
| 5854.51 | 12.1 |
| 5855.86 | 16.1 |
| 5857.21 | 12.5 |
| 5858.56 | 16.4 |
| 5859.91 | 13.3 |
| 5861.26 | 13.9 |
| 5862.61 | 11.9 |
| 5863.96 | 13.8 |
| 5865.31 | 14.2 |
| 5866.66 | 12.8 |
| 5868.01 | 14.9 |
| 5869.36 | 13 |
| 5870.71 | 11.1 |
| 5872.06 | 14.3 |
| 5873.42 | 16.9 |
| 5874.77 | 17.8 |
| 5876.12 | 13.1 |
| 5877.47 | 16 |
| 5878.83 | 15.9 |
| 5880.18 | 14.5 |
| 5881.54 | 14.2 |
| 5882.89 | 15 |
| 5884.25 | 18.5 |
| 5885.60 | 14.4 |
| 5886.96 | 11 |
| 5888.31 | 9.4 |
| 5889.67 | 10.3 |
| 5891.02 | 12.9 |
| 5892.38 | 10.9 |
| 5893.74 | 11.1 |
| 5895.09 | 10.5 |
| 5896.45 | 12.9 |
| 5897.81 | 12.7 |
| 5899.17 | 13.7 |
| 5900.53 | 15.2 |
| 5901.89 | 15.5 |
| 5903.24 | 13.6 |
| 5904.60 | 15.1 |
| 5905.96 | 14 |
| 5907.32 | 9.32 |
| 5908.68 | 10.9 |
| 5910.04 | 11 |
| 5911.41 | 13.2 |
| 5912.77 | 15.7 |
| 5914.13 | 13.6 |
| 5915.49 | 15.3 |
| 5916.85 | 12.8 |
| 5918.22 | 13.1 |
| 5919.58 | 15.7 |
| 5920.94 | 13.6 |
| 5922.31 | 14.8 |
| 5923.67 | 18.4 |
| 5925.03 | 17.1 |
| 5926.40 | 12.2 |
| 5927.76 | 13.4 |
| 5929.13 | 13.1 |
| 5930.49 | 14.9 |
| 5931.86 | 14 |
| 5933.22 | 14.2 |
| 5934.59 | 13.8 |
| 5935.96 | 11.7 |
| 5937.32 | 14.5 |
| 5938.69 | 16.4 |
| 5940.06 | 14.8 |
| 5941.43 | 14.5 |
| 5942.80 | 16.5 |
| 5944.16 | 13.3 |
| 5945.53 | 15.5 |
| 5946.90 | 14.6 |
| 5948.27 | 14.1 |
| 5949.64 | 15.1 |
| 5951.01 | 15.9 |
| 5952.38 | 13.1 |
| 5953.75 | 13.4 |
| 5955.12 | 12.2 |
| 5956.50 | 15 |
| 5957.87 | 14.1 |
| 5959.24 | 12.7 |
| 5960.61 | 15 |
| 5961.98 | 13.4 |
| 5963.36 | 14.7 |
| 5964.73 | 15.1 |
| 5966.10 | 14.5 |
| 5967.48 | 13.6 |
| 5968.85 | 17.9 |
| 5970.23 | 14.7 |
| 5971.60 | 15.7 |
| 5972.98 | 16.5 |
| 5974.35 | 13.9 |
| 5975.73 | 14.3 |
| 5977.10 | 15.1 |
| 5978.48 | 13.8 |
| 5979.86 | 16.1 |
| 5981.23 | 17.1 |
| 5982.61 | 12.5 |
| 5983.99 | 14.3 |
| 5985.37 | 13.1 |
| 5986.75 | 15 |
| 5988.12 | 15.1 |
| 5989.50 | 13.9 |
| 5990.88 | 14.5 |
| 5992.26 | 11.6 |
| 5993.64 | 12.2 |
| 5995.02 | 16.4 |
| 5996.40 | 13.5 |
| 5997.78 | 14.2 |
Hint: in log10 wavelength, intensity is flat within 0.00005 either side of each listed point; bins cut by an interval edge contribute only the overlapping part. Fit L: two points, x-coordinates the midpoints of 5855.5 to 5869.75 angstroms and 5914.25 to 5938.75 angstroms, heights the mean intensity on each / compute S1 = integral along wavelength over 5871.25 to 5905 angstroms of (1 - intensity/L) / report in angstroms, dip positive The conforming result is 0.6 angstroms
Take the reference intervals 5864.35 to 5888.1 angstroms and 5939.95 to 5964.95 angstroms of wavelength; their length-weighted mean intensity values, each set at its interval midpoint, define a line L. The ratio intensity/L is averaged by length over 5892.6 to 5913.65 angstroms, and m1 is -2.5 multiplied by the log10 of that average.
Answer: 0.12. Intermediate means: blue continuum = 14.5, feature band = 12.9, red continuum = 14.3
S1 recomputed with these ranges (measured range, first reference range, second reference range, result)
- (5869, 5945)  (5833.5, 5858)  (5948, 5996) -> 3.8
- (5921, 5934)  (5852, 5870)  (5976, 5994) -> -0.6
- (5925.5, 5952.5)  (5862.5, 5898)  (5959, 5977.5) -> 0.1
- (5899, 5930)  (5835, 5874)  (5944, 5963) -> 0.6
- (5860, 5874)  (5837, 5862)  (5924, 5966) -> 1.0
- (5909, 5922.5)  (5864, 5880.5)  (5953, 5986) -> 0.7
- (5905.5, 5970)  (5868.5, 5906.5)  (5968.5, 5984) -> 1.5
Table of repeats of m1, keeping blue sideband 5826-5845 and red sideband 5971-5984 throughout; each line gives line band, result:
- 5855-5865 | 0.07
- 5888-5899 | 0.28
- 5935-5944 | 0.02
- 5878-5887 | -0.02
